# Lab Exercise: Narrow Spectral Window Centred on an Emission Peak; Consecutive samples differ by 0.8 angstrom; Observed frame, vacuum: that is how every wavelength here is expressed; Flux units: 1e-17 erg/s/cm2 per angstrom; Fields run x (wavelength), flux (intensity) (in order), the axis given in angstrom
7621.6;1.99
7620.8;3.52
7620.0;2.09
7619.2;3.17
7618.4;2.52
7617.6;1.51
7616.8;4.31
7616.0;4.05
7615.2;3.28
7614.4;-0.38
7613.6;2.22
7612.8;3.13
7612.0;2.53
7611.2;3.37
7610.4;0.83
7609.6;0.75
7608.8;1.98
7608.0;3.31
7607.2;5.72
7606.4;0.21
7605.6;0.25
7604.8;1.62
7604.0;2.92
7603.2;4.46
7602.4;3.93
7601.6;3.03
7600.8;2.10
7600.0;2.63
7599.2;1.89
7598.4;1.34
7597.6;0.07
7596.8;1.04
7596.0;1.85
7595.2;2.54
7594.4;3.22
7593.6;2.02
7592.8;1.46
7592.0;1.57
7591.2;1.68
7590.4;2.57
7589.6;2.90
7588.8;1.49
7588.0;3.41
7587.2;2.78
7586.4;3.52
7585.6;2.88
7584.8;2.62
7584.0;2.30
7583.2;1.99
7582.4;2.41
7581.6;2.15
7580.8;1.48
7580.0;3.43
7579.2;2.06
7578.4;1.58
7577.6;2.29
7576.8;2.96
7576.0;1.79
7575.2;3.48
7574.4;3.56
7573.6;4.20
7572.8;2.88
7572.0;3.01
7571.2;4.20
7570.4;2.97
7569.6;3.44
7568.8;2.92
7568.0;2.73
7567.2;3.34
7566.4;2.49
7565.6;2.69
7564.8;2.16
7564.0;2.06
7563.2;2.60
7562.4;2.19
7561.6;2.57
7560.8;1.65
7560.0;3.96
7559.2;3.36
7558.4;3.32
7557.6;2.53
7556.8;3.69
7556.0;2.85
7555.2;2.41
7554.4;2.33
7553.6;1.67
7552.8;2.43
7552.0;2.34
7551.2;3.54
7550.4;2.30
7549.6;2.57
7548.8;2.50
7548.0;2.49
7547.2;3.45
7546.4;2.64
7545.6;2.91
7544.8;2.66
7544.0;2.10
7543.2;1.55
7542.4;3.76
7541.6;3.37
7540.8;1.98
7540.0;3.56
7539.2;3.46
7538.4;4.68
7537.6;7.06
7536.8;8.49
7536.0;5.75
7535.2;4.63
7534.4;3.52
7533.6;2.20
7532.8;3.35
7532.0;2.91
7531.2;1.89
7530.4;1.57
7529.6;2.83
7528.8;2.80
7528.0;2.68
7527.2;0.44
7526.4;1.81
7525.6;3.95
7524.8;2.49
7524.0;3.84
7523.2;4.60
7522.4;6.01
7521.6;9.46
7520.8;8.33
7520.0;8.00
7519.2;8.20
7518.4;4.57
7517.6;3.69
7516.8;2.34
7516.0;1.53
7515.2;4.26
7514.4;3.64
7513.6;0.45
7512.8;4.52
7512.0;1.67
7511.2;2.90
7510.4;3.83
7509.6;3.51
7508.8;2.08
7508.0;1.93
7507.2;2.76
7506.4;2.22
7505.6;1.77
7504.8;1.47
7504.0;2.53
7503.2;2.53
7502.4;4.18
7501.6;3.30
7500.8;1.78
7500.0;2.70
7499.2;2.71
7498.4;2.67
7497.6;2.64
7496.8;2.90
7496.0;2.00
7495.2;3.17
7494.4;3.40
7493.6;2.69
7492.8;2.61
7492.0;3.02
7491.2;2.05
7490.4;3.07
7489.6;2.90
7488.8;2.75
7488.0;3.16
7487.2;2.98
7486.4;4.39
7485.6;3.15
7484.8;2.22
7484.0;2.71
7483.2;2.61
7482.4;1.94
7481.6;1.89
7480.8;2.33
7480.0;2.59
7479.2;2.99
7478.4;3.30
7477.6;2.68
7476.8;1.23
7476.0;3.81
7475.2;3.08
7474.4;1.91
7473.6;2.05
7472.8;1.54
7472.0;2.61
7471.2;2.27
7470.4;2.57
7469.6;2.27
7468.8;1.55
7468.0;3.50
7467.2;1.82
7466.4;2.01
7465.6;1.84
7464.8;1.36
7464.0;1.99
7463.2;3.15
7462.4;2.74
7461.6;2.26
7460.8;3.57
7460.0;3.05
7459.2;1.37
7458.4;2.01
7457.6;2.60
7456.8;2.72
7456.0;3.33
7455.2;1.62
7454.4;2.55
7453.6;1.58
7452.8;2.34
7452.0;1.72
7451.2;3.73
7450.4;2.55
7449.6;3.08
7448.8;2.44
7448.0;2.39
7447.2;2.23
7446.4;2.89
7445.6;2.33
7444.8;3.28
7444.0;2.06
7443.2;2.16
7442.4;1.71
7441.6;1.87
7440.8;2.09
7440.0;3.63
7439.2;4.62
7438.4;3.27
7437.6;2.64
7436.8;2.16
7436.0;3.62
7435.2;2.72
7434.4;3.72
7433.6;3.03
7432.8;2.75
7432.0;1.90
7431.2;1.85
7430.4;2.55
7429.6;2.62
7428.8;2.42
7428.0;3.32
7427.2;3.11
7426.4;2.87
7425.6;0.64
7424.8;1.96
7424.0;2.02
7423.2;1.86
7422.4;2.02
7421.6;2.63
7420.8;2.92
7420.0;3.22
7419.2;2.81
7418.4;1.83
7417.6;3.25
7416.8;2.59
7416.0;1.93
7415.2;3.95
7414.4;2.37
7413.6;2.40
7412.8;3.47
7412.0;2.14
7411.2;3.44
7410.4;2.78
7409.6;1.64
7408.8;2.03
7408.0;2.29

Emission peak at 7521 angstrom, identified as [S II] 6716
